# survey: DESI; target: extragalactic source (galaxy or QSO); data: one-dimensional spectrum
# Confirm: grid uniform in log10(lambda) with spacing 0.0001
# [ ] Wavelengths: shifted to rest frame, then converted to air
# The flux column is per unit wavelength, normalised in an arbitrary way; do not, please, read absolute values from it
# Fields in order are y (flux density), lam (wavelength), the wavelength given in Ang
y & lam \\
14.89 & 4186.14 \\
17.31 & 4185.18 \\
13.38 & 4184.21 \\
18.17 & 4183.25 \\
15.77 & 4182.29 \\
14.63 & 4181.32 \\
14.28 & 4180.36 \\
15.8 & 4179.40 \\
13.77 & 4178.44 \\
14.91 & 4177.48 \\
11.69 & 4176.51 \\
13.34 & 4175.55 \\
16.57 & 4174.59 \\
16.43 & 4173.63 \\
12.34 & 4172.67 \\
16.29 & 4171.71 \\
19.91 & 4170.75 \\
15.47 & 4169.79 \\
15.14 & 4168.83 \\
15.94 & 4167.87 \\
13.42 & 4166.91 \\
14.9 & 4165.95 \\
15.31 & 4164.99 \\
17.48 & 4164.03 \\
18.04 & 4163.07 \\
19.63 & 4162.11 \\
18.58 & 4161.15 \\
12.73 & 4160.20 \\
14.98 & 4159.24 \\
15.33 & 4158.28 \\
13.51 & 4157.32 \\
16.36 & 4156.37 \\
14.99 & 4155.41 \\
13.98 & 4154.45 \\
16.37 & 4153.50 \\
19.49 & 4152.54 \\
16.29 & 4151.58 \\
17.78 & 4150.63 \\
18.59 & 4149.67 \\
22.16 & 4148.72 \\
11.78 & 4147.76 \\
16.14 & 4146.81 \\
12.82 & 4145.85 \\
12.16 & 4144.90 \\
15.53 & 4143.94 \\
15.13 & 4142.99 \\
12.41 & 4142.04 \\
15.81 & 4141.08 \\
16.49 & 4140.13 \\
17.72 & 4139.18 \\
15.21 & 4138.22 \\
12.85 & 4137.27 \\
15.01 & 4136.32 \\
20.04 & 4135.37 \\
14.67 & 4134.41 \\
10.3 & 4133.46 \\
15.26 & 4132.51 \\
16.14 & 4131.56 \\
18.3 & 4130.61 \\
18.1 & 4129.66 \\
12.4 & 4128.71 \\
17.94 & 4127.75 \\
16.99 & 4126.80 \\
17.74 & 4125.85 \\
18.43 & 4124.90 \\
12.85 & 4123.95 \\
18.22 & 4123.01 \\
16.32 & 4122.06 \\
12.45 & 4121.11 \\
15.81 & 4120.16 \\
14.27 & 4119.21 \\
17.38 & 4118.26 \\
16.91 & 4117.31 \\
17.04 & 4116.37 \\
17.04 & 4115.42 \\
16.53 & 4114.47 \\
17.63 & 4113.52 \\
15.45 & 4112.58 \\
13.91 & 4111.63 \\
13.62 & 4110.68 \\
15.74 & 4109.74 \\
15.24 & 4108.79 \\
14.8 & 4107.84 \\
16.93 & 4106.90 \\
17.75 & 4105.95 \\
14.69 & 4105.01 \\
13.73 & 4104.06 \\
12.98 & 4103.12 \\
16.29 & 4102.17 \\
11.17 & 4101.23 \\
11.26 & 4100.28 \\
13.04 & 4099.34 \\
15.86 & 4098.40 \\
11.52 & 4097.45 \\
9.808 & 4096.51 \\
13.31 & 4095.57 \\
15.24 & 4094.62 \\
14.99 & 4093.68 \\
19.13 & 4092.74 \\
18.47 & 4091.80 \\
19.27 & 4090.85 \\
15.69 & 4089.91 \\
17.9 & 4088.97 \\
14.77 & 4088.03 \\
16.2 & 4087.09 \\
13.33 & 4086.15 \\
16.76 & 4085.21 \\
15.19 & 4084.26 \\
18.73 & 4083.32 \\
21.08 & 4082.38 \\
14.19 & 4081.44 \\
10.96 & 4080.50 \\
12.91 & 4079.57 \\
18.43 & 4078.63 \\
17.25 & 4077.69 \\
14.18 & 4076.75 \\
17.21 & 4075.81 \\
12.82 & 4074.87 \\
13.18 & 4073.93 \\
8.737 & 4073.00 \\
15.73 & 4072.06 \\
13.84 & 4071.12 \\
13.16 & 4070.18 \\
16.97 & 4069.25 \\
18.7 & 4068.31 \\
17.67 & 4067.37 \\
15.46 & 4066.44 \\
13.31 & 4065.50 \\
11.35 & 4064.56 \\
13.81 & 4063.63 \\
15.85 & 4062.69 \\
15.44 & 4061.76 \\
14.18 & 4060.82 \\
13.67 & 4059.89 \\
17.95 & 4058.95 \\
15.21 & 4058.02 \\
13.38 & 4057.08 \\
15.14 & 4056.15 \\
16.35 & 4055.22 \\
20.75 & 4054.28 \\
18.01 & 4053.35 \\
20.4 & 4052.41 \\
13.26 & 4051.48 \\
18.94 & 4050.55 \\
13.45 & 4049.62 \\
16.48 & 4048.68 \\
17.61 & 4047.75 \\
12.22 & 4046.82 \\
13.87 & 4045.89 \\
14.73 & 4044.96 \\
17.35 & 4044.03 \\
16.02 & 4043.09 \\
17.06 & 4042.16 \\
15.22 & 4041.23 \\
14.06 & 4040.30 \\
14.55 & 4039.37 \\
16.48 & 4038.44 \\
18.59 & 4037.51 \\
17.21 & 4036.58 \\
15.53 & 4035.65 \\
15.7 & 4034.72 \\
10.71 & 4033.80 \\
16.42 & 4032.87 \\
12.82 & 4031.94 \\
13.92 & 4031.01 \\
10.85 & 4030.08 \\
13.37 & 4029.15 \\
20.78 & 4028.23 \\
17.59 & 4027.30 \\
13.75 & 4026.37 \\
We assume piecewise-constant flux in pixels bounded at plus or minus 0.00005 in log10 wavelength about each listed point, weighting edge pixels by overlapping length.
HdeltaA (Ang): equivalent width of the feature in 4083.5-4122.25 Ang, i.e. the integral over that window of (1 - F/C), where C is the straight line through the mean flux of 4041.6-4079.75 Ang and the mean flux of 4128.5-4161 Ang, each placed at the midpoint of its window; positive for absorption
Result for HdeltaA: 0.6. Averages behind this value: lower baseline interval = 15.4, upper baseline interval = 15.6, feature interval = 15.3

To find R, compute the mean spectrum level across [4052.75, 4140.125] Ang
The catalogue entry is 15.4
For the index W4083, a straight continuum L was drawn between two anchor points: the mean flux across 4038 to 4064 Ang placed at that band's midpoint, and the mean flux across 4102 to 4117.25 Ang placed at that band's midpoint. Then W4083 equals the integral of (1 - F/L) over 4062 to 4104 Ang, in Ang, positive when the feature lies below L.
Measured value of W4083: 2.0 Ang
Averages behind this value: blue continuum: 15.8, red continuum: 15.6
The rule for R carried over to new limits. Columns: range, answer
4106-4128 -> 16.1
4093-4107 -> 13.9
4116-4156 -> 15.9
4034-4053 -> 15.9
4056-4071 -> 15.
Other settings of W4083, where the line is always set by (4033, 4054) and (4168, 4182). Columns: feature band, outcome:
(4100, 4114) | 0.61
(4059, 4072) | 0.59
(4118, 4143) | -0.61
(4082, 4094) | -1.11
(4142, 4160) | -0.46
